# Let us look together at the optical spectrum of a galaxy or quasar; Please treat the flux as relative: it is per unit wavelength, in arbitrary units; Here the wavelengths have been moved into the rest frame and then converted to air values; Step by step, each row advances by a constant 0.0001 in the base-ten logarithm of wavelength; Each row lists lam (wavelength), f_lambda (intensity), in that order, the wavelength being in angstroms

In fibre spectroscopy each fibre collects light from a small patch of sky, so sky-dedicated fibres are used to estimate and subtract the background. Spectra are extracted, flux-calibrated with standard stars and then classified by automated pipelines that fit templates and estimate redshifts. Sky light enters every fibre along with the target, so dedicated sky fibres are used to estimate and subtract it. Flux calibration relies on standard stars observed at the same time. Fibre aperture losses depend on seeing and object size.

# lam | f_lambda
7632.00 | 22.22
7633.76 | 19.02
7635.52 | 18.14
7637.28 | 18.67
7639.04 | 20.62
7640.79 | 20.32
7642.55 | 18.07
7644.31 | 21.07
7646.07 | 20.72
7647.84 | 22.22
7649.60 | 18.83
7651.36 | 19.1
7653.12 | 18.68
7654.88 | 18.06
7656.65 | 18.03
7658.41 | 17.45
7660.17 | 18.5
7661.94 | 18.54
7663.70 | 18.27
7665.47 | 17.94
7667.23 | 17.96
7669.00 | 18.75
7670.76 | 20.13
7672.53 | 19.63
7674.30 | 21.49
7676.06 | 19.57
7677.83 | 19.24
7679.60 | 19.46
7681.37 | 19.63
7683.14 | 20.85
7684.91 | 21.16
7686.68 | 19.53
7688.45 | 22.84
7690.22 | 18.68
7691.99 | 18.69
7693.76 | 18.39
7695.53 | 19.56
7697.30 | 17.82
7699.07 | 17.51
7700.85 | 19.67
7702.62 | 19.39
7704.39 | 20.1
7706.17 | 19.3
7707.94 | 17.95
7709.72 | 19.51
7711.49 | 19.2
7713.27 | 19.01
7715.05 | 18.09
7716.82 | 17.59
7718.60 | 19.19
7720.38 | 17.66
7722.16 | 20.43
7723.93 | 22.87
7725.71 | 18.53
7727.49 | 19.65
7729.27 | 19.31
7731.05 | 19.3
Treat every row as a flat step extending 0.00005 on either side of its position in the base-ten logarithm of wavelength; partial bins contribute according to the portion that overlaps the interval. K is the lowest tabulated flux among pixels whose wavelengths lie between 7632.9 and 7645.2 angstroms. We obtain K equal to 18.07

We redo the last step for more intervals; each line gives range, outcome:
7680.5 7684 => 19.63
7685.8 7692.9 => 18.68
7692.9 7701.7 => 17.51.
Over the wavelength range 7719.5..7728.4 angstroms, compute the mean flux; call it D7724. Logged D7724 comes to 19.8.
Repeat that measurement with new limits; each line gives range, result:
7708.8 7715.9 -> 18.9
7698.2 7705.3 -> 19.2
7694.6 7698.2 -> 18.7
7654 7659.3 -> 17.9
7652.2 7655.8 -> 18.4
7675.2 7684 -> 19.7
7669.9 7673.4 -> 19.9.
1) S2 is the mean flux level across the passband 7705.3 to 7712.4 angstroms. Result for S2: 19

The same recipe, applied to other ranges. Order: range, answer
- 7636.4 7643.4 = 19.4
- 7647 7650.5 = 20.5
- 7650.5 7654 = 18.9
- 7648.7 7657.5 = 18.6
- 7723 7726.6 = 20.7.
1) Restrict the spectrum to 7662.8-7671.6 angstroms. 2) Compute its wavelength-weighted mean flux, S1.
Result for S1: 18.6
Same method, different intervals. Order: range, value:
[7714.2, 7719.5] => 18.3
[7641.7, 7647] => 19.9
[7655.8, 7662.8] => 18.1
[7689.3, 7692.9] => 18.7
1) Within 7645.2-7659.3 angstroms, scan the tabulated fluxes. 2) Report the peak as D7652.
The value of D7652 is 22.22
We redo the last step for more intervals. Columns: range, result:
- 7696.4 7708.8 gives 20.1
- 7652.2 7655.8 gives 18.68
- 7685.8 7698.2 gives 22.84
